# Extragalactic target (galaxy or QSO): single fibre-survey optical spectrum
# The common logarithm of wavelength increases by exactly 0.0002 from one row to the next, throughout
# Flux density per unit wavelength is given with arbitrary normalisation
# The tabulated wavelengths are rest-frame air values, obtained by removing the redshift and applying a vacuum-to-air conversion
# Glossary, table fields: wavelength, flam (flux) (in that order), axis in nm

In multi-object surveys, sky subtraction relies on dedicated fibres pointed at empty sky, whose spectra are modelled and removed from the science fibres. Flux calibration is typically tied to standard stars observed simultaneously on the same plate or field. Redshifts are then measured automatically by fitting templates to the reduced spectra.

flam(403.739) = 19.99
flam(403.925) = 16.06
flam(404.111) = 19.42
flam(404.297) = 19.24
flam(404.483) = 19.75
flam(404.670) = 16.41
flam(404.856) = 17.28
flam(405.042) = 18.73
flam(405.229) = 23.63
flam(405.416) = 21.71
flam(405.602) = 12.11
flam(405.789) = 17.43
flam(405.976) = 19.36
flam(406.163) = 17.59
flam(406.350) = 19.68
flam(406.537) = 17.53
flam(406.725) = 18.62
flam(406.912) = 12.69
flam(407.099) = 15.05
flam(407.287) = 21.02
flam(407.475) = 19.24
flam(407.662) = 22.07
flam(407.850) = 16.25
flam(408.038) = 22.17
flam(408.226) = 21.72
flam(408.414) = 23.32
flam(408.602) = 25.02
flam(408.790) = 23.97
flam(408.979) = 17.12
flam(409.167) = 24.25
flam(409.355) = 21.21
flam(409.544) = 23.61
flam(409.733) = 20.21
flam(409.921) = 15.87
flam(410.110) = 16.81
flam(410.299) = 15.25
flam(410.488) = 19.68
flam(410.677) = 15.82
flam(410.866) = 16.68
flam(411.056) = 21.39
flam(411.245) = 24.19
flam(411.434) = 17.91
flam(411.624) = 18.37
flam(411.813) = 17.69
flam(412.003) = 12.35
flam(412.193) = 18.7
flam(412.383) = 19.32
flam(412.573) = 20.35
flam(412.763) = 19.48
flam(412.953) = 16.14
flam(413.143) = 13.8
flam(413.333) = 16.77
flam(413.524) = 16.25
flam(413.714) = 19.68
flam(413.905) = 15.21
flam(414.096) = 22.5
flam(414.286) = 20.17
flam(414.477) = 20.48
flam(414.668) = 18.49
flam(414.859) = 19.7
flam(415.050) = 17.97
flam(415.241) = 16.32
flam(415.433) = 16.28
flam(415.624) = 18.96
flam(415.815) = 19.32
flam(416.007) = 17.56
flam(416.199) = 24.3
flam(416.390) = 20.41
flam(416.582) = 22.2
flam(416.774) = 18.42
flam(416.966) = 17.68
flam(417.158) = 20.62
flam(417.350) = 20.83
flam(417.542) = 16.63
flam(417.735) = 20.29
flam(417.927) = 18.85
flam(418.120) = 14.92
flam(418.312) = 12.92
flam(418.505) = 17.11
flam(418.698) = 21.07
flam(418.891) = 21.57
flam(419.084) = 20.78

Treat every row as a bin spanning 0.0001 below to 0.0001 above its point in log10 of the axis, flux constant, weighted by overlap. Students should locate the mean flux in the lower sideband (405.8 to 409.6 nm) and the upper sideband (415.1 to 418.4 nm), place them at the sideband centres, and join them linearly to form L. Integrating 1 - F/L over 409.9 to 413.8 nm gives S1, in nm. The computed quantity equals 0.321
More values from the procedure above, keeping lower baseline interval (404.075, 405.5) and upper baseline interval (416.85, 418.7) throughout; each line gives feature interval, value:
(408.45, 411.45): -0.184 nm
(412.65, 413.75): 0.093 nm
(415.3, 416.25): -0.039 nm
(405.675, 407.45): 0.150 nm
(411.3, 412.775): 0.042 nm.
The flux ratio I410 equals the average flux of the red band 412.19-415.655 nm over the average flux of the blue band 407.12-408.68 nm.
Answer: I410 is 0.9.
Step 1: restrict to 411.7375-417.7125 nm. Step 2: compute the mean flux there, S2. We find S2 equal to 18.6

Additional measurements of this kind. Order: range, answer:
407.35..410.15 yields 20.9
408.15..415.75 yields 19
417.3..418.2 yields 18.2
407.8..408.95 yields 22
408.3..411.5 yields 20.2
